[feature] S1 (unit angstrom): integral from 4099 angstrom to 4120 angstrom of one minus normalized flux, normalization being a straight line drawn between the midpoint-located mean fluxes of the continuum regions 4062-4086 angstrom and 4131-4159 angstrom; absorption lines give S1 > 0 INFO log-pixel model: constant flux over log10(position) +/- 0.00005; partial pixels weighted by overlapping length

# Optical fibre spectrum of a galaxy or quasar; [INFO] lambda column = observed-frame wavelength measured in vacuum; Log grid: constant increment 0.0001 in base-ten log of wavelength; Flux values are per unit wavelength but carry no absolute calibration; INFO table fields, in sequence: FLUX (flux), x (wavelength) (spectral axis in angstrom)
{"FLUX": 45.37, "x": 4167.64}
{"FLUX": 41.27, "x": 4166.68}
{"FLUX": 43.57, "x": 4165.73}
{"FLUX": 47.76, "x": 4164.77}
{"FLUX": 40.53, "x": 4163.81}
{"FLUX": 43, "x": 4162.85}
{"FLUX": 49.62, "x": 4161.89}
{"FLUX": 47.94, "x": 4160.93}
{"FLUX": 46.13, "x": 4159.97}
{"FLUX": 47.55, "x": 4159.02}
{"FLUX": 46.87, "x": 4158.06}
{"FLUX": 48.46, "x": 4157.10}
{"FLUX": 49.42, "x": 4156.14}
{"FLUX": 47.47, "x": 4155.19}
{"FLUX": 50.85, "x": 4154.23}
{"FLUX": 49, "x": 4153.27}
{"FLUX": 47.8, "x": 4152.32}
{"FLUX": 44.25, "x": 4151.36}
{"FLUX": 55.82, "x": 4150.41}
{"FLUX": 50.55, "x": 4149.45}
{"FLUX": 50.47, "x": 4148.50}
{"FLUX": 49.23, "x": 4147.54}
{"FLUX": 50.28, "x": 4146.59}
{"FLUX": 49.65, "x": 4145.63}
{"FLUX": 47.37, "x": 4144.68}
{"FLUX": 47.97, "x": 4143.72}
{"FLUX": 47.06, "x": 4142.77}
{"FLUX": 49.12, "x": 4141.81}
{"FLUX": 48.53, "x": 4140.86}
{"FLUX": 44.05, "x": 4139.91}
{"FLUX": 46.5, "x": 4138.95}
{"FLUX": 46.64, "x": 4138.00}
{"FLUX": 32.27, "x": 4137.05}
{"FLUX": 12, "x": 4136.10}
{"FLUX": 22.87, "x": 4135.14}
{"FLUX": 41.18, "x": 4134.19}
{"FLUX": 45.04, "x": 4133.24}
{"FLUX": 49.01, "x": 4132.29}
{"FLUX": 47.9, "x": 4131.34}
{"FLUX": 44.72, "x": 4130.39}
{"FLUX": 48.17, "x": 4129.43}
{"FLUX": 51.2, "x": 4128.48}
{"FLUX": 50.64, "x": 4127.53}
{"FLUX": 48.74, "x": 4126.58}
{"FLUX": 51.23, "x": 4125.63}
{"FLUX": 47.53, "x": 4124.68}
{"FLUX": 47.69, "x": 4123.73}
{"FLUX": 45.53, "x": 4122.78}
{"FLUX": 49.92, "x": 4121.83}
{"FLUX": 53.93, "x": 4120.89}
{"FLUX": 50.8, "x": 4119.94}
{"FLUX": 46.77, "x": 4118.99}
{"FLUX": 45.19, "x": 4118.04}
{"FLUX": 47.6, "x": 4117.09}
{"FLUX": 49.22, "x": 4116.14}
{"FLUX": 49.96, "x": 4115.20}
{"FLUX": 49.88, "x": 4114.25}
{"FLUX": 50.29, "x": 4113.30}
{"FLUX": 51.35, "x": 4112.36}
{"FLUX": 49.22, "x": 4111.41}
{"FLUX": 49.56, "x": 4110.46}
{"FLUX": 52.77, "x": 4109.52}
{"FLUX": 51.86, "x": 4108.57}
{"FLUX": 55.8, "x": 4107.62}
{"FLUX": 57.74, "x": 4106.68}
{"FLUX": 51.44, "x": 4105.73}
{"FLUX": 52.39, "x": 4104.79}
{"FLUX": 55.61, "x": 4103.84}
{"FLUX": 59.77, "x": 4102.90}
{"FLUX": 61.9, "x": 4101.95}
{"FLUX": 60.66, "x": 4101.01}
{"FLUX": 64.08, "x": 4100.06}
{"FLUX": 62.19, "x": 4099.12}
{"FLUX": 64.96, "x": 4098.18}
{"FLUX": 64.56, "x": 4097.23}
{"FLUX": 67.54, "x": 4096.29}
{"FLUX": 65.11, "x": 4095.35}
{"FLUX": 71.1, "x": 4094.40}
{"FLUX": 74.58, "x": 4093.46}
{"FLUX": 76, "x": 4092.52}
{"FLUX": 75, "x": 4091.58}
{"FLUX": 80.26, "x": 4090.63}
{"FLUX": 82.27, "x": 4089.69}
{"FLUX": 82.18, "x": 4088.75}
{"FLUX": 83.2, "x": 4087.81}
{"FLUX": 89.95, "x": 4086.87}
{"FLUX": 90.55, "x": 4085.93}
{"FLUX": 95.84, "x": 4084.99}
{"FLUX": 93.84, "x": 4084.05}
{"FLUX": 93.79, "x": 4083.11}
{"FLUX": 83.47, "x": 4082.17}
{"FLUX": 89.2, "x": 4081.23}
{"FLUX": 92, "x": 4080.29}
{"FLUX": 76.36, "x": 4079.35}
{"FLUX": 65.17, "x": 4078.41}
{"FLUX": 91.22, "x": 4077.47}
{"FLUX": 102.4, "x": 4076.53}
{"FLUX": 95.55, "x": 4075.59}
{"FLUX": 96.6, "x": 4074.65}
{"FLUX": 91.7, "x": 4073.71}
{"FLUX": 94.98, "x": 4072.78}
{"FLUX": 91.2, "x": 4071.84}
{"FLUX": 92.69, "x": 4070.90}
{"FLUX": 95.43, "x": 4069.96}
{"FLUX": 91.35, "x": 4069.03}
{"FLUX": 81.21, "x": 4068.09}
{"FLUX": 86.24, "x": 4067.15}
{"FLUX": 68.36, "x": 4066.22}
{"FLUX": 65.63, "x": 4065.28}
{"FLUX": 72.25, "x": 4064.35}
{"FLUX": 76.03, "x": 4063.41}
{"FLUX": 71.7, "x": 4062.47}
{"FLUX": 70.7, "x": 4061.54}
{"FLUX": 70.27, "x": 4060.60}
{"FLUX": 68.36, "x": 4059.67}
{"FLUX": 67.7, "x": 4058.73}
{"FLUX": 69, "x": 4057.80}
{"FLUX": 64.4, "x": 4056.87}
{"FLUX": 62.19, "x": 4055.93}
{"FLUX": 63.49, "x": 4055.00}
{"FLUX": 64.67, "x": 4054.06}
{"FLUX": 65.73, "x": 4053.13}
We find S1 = 4.1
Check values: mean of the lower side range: 86.3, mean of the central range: 53.2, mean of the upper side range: 45.5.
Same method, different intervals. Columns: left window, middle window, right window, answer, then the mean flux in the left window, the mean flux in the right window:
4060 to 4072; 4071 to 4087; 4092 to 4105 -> -3.7 angstrom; 79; 64.6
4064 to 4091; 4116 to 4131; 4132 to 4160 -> 2.6 angstrom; 86.8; 45.4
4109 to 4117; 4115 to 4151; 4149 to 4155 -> 2.5 angstrom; 50.2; 49.6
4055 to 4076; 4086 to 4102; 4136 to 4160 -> -1.1 angstrom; 78.9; 46.9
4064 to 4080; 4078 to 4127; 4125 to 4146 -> 1.9 angstrom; 86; 44.2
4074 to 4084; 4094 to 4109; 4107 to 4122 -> 1.0 angstrom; 88.8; 50.4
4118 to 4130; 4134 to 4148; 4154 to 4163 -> 1.8 angstrom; 49.1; 47.8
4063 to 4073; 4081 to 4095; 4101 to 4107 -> -3.1 angstrom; 82.9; 56.8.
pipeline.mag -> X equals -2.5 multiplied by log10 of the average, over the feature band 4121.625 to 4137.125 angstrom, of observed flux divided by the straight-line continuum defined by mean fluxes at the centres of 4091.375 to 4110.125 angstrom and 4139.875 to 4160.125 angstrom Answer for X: 0.25 mag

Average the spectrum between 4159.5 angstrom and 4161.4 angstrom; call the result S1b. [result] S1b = 47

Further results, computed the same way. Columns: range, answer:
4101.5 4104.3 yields 59.1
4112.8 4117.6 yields 49.4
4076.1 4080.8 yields 85.2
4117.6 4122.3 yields 49.4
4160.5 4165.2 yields 45.7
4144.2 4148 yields 49.1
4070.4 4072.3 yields 91.7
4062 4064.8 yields 73.2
